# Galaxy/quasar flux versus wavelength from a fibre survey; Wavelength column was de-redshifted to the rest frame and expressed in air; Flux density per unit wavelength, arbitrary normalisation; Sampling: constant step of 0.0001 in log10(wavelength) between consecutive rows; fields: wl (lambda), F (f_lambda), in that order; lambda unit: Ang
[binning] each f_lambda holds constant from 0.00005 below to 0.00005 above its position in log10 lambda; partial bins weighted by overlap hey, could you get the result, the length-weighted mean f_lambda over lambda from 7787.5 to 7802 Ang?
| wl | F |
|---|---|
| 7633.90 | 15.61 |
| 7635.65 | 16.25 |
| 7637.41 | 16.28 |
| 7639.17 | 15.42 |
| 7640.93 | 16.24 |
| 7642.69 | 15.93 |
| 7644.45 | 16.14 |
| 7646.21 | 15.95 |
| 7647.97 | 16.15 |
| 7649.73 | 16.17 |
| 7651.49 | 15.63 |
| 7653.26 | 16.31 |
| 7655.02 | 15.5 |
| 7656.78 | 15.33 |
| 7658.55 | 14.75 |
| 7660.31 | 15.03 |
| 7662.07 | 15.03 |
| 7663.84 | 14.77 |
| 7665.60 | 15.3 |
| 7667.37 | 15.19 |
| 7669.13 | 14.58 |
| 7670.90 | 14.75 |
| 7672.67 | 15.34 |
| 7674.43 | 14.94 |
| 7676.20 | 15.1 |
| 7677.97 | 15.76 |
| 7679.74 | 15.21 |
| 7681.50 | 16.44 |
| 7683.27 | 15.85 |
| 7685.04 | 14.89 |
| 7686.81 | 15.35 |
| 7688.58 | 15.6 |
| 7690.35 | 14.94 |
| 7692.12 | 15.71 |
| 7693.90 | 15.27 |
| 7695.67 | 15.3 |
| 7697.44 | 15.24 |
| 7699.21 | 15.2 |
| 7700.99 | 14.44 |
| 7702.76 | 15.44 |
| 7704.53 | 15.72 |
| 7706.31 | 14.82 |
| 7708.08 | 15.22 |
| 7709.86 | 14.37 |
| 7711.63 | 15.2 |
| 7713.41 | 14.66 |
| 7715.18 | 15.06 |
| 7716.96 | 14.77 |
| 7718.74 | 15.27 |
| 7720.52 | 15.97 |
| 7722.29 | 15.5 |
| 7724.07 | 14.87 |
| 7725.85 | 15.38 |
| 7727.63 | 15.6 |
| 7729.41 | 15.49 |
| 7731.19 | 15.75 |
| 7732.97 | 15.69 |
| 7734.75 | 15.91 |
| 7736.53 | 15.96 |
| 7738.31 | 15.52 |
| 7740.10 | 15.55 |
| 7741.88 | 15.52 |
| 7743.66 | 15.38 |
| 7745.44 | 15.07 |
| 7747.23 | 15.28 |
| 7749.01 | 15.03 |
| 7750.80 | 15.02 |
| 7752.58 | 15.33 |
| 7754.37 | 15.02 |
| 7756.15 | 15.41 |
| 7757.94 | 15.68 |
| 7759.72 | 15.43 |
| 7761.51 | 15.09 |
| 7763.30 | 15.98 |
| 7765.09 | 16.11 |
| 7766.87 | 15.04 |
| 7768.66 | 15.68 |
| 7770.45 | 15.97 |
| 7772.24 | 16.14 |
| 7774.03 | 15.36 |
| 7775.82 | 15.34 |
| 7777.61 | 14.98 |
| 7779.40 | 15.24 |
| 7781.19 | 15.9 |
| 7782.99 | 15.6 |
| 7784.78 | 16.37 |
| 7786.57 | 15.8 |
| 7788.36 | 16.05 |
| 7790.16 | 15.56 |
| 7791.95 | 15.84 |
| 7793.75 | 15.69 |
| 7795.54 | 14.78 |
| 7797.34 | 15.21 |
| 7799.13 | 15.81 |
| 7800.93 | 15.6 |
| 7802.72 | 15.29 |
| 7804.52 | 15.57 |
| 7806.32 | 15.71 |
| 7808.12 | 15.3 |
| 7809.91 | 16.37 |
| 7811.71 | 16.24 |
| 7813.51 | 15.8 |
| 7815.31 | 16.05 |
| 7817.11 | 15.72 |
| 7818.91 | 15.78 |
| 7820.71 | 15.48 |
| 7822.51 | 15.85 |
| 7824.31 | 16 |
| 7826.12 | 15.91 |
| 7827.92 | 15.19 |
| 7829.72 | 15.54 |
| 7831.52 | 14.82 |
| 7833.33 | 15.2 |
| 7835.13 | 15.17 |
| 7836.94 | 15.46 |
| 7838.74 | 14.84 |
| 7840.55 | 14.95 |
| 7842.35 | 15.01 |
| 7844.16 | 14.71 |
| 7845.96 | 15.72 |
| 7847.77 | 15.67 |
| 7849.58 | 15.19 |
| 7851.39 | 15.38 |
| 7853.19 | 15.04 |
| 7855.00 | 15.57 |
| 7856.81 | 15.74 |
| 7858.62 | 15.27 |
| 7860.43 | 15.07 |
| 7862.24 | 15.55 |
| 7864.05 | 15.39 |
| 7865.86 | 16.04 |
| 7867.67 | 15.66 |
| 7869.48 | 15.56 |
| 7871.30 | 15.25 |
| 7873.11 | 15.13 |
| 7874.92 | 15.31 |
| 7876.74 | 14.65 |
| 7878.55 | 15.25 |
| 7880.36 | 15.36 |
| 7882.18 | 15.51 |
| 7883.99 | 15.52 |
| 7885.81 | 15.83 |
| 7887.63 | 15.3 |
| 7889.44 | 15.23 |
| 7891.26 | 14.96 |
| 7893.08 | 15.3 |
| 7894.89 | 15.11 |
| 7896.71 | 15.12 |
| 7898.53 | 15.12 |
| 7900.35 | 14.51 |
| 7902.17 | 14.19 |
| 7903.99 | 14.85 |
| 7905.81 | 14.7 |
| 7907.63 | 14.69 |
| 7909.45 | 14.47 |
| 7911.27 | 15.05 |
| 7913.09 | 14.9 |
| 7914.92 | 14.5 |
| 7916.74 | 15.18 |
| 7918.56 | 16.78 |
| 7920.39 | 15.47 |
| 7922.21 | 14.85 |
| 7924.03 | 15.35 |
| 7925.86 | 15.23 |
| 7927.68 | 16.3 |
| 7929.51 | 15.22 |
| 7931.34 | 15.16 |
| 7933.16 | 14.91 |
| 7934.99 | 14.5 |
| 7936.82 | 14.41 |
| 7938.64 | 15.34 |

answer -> 15.6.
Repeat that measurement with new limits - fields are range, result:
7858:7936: 15.2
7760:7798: 15.6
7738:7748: 15.4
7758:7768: 15.6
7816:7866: 15.4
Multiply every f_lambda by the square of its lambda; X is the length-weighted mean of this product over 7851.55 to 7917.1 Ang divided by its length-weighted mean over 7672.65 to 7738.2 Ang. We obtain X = 1.04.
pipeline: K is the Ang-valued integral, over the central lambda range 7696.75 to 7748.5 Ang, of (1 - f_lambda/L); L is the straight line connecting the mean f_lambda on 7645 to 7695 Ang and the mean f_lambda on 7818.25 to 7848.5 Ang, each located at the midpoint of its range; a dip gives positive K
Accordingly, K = 0.26 Ang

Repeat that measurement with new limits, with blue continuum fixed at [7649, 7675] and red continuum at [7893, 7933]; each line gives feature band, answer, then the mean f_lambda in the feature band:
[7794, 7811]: -0.4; 15.5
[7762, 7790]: -1.0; 15.7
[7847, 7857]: -0.2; 15.4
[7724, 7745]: -0.5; 15.6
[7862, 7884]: -0.4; 15.4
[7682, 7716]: 0.1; 15.2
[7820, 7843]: -0.3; 15.3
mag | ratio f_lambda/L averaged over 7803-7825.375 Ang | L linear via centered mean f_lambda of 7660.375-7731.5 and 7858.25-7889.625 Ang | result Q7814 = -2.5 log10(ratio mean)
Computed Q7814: -0.03 mag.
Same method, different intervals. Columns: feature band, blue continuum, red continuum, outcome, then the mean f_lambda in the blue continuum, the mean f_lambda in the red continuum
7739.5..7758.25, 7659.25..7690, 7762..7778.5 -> 0.017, 15.2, 15.6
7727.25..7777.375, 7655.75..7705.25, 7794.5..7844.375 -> -0.010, 15.2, 15.5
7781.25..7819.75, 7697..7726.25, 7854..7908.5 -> -0.039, 15.1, 15.2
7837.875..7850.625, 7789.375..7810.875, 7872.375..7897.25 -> 0.018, 15.6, 15.3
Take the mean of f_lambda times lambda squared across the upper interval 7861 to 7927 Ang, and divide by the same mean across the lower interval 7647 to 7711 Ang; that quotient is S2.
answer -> 1.05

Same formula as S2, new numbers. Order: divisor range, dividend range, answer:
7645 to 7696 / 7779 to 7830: 1.06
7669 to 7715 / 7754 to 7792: 1.05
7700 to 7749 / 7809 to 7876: 1.04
